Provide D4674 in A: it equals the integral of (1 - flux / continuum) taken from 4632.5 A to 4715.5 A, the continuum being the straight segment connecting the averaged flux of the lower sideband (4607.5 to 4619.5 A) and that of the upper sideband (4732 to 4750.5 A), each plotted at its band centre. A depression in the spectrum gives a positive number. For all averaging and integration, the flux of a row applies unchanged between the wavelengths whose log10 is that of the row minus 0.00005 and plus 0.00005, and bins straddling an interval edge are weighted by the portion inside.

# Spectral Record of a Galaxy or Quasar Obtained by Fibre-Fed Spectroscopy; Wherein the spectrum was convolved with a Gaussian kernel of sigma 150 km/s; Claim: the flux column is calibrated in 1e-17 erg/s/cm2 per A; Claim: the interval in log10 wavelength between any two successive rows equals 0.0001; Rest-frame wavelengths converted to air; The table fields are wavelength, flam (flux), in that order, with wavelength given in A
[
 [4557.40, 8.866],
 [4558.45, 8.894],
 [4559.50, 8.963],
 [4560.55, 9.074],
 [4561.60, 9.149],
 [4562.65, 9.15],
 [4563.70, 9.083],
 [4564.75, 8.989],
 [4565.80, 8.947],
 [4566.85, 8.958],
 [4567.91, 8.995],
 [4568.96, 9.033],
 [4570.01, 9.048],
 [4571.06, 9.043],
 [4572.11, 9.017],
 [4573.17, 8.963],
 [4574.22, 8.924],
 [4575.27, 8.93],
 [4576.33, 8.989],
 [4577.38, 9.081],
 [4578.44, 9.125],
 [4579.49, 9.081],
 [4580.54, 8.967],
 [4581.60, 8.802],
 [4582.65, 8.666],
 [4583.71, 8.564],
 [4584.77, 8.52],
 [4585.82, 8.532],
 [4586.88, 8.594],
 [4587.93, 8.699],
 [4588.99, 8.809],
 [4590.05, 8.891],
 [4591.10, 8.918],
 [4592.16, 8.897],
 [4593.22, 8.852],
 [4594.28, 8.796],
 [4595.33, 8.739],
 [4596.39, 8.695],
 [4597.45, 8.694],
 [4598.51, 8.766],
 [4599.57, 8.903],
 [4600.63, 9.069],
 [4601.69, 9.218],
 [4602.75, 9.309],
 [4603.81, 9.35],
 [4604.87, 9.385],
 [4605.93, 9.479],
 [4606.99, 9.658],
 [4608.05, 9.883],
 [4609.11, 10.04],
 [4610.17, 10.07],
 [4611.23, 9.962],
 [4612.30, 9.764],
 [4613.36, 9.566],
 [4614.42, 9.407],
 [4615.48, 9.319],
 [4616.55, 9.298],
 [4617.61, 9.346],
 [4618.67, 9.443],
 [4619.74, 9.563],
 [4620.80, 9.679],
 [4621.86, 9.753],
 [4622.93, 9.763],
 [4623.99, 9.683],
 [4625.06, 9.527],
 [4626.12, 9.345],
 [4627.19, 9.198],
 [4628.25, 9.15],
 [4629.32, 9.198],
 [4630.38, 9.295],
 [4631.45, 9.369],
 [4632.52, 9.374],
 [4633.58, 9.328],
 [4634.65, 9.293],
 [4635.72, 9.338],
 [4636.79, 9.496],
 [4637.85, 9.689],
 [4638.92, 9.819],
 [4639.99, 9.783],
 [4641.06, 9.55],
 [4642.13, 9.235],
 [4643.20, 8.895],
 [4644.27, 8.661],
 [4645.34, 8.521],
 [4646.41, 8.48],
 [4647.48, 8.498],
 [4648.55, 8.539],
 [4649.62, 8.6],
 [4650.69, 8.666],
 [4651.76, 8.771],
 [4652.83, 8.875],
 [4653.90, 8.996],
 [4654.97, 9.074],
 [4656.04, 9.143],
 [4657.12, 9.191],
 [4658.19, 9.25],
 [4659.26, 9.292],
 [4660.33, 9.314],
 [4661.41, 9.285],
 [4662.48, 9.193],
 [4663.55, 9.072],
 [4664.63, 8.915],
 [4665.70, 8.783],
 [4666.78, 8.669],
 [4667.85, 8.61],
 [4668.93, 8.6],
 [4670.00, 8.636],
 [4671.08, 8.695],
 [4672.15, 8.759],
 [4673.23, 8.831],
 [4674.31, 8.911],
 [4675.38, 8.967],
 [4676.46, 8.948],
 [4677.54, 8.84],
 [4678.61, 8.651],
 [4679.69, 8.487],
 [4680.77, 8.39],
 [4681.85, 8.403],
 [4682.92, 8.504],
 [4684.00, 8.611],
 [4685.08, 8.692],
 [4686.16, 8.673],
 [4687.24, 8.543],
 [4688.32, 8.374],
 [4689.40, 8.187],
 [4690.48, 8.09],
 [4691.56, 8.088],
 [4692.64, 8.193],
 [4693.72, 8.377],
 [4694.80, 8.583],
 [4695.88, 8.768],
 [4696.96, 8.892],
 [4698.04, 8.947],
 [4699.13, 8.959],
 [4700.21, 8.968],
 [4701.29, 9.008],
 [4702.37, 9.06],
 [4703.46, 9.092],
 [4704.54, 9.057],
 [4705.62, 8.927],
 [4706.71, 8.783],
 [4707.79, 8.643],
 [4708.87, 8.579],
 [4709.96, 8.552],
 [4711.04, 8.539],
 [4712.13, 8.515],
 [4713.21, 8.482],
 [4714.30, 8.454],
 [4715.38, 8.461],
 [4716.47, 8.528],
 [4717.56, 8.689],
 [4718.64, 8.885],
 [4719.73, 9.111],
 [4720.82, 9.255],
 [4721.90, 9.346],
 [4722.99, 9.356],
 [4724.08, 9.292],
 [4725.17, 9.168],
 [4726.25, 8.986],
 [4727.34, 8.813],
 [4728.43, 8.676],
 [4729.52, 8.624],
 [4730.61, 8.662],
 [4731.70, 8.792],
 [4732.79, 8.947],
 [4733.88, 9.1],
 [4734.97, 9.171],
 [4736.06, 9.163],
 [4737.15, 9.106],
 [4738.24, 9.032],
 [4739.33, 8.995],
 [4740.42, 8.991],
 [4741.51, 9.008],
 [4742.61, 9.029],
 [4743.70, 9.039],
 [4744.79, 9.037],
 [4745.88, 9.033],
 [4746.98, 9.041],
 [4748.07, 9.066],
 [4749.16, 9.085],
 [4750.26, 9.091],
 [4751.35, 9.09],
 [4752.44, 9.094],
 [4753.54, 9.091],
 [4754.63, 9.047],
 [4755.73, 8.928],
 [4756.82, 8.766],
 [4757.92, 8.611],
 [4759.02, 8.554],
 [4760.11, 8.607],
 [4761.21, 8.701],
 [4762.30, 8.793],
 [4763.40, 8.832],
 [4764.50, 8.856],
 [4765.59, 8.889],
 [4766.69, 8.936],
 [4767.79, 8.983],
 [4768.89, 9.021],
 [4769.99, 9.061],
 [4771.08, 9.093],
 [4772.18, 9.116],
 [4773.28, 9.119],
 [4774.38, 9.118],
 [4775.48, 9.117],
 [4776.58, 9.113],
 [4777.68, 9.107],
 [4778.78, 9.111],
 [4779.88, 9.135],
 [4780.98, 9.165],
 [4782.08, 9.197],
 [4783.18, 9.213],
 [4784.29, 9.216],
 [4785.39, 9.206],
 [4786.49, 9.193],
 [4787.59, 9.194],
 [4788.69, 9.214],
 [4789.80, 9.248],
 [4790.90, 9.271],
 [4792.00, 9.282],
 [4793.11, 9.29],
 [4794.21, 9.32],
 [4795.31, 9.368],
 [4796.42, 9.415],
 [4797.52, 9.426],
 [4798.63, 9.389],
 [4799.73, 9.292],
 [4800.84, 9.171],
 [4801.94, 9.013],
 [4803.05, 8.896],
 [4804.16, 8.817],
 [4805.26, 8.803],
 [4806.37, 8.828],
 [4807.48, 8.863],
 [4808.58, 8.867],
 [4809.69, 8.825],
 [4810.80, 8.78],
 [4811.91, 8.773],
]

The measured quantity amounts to 4.7 A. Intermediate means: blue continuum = 9.64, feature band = 8.83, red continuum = 9.05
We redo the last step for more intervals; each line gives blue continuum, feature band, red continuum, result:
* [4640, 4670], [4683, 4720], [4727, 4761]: 1.2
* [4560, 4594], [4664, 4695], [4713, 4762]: 1.2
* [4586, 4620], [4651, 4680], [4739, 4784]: 0.7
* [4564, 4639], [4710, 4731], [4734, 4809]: 0.6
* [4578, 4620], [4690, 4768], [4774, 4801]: 2.9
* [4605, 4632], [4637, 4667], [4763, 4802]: 1.4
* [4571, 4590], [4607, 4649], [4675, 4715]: -3.0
